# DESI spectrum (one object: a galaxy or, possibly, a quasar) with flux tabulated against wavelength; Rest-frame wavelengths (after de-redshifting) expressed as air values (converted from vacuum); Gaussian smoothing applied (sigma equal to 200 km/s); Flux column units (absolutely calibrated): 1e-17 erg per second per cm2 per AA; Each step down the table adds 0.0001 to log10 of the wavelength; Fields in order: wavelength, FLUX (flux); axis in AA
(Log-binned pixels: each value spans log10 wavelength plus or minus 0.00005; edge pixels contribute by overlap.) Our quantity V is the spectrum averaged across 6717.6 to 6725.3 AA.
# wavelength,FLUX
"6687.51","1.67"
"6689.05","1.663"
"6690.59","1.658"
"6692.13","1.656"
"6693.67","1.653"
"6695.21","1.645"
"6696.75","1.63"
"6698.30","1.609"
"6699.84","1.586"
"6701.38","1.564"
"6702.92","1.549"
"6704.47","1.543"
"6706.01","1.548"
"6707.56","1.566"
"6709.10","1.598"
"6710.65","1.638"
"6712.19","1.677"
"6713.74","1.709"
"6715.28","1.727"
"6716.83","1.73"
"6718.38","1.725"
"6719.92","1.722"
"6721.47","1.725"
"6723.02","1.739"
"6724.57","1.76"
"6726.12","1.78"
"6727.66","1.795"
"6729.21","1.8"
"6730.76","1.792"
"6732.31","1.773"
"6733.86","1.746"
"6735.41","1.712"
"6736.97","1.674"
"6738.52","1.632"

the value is 1.73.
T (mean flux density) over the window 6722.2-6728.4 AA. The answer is 1.77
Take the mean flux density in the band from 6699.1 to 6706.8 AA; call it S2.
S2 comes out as 1.56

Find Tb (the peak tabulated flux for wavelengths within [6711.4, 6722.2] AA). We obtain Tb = 1.73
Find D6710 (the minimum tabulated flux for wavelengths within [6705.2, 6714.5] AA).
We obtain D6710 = 1.548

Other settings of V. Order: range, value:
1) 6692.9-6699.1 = 1.63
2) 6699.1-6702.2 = 1.58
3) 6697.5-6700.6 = 1.6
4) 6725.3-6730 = 1.79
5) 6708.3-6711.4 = 1.62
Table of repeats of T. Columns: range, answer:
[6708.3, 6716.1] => 1.67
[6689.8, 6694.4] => 1.66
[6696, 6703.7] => 1.59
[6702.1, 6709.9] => 1.56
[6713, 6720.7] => 1.72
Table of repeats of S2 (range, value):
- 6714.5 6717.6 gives 1.73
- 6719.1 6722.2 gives 1.73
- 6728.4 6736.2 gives 1.76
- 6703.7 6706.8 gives 1.54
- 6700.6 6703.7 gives 1.56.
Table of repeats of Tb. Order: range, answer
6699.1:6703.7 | 1.586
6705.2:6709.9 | 1.598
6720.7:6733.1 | 1.8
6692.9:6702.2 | 1.653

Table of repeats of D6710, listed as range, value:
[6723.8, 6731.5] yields 1.76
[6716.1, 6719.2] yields 1.725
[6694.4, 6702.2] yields 1.564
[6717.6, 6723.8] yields 1.722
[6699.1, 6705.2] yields 1.543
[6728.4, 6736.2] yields 1.712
